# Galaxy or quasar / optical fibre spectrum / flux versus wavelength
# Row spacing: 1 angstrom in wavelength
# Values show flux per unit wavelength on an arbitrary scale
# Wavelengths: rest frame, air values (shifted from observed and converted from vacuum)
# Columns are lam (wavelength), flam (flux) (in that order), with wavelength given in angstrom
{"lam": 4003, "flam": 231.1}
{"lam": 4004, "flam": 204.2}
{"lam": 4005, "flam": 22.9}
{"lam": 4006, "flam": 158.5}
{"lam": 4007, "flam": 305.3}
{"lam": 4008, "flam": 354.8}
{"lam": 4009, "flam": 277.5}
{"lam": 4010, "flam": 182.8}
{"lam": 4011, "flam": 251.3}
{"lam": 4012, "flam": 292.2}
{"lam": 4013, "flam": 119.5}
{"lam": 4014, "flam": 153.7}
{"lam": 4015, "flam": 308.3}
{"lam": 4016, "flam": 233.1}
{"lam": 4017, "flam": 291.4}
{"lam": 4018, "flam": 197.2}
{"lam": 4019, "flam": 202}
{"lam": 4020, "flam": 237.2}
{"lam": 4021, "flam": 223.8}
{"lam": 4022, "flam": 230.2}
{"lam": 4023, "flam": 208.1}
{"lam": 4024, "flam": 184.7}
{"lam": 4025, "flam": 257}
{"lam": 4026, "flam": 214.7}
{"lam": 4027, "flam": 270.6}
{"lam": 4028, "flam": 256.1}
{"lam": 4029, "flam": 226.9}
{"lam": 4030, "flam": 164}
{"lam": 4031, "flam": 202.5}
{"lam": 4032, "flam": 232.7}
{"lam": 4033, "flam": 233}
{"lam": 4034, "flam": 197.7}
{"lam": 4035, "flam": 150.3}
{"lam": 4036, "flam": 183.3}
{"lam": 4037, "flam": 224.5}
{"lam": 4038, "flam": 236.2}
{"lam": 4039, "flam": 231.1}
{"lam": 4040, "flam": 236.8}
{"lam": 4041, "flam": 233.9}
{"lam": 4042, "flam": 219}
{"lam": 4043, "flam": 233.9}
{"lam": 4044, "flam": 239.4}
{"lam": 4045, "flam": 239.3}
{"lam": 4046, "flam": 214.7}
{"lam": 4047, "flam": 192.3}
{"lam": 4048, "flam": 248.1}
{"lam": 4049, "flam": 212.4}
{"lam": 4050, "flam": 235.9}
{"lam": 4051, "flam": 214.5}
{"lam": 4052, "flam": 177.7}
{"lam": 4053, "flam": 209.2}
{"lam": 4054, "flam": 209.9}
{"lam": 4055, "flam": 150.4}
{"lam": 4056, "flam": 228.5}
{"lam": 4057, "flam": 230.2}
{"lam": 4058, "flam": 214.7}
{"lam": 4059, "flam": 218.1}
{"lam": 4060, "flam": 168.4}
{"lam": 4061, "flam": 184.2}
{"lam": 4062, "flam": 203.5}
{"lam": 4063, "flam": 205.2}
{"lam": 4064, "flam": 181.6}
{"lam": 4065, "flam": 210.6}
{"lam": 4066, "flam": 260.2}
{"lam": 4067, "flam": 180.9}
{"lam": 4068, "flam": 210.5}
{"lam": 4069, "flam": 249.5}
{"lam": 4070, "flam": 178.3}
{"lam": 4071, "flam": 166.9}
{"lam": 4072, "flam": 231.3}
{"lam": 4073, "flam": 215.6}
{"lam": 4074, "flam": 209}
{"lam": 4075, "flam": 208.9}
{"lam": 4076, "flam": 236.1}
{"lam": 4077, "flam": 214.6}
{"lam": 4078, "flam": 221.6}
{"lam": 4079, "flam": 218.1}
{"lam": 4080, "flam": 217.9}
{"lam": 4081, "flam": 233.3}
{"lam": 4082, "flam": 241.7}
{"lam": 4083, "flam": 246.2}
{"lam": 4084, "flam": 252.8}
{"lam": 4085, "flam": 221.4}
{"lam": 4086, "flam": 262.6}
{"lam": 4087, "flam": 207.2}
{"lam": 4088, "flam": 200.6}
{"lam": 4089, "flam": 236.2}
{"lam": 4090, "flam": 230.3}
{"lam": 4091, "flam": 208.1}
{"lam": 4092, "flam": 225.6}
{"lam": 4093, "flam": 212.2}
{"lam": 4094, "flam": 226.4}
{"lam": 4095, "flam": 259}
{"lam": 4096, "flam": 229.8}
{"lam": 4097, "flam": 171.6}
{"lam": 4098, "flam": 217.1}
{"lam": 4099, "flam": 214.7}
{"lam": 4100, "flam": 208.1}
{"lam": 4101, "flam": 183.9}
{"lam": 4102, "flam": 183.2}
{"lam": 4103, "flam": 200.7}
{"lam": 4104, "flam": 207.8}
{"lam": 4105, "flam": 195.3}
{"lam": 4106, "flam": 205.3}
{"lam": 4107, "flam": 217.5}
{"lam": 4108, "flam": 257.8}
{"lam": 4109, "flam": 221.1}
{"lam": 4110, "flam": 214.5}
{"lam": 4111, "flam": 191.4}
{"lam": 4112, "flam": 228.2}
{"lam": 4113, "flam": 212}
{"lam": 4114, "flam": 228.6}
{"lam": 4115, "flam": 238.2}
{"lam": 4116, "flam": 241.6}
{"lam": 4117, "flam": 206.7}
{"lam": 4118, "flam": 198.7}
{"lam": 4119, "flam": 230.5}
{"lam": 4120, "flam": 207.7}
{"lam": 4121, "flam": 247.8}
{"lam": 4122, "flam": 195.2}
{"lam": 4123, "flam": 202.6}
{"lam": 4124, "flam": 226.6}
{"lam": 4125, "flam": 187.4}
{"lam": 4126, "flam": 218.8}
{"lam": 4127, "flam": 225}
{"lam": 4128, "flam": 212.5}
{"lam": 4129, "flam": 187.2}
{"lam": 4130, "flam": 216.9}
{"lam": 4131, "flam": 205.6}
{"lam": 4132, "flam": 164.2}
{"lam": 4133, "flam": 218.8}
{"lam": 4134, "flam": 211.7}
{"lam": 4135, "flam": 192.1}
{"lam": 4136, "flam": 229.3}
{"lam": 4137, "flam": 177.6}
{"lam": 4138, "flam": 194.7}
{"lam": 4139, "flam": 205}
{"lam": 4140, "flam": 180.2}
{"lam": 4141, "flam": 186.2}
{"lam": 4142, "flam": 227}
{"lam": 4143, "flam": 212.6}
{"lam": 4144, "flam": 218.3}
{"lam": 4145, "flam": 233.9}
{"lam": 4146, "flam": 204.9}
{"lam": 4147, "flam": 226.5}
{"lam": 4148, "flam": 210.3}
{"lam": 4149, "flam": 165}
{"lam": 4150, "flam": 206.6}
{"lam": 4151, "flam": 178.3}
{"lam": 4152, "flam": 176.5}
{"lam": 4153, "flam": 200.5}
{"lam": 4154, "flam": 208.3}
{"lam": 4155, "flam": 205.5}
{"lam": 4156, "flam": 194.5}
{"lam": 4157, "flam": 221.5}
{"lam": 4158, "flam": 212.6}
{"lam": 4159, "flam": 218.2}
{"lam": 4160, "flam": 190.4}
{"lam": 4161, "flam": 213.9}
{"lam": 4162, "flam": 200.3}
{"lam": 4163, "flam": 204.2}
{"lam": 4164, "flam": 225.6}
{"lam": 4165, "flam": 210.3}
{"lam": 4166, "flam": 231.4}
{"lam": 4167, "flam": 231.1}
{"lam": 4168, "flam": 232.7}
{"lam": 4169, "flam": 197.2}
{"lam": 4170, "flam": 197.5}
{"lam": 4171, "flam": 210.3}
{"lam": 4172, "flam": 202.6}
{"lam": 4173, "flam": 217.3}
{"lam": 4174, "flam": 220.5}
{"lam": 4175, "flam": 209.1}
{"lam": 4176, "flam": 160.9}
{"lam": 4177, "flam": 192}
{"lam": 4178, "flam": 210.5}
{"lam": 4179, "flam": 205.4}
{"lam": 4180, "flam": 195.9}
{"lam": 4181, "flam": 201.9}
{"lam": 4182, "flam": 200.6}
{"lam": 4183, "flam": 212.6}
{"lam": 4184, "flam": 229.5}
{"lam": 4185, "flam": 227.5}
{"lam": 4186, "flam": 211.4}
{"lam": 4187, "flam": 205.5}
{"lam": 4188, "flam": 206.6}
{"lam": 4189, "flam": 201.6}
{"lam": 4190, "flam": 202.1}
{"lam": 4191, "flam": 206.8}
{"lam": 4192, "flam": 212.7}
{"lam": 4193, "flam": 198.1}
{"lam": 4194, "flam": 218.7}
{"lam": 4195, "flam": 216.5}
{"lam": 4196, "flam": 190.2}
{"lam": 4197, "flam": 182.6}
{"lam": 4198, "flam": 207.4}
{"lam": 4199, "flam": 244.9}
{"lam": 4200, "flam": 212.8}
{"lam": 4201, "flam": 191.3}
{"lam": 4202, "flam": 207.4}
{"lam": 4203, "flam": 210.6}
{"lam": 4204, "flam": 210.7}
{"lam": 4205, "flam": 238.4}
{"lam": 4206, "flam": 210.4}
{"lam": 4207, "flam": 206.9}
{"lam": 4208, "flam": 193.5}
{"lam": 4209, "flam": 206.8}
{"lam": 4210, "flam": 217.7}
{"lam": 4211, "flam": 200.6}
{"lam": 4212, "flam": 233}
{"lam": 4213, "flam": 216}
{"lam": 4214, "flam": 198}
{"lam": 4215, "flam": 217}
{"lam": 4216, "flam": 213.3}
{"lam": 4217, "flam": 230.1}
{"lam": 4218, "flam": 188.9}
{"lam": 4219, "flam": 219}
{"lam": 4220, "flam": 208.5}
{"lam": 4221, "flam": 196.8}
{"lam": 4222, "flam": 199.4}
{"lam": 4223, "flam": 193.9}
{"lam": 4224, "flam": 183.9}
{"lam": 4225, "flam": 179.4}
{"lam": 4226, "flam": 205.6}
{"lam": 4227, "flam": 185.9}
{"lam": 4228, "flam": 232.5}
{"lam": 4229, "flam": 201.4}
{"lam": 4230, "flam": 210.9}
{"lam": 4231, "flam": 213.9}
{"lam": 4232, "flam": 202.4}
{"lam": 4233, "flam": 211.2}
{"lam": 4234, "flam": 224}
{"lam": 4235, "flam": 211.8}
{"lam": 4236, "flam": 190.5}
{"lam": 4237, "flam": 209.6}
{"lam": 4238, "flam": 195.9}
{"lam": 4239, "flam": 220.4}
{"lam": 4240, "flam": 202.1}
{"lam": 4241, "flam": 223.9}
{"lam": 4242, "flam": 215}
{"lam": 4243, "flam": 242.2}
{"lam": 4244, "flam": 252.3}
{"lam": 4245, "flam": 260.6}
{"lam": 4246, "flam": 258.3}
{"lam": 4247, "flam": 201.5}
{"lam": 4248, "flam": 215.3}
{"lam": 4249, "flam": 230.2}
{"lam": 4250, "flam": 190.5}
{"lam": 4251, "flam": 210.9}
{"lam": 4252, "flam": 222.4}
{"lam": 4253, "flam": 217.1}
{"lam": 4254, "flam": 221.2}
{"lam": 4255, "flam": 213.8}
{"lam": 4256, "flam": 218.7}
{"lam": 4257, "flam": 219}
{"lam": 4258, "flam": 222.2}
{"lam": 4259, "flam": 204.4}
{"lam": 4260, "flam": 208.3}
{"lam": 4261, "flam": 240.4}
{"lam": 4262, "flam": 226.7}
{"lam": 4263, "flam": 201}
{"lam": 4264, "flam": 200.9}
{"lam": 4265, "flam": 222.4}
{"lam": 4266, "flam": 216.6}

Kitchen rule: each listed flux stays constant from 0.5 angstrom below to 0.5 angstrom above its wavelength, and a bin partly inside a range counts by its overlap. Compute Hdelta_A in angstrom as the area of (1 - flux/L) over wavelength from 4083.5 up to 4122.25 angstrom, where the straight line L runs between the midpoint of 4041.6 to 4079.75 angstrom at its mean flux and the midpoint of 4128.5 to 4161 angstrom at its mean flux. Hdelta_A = -2.03 angstrom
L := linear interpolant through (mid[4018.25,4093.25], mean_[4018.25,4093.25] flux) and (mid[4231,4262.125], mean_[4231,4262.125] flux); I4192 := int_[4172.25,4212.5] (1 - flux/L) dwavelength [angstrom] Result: 1.8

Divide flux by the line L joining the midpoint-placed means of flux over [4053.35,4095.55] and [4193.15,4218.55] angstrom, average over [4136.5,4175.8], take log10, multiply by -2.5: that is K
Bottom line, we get 0.033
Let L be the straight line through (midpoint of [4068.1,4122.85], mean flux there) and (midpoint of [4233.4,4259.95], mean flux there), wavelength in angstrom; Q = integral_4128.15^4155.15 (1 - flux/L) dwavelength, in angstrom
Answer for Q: 2.1 angstrom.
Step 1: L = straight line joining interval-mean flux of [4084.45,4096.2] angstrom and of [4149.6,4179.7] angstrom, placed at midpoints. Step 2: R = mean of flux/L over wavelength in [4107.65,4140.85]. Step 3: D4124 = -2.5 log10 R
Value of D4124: 0.033 mag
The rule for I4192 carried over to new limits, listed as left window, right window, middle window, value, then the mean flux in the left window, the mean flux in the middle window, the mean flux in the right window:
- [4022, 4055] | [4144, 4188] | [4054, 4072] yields 1.0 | 218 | 203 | 207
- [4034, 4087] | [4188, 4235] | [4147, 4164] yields 0.7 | 215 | 202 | 208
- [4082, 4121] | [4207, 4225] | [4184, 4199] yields 0.0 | 219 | 208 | 206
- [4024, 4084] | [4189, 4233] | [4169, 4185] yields 0.3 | 216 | 205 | 207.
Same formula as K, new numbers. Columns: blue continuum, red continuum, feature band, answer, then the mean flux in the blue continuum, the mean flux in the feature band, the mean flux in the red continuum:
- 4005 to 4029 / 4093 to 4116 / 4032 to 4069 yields 0.06 mag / 231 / 212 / 215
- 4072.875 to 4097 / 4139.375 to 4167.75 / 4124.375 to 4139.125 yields 0.05 mag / 225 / 203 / 207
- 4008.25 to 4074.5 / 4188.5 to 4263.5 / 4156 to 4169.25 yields 0.00 mag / 217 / 214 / 212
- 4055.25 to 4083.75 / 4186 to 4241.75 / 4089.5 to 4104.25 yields 0.00 mag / 214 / 212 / 208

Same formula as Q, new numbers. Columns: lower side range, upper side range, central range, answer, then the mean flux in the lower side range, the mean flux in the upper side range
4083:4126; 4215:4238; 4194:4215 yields -0.3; 217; 205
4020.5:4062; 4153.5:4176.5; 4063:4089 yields -0.7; 215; 209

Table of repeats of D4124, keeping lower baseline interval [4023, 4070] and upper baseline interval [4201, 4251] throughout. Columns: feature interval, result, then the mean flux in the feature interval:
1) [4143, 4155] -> 0.051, 203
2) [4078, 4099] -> -0.058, 226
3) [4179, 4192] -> 0.020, 209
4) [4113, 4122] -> -0.046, 223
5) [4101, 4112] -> 0.022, 209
